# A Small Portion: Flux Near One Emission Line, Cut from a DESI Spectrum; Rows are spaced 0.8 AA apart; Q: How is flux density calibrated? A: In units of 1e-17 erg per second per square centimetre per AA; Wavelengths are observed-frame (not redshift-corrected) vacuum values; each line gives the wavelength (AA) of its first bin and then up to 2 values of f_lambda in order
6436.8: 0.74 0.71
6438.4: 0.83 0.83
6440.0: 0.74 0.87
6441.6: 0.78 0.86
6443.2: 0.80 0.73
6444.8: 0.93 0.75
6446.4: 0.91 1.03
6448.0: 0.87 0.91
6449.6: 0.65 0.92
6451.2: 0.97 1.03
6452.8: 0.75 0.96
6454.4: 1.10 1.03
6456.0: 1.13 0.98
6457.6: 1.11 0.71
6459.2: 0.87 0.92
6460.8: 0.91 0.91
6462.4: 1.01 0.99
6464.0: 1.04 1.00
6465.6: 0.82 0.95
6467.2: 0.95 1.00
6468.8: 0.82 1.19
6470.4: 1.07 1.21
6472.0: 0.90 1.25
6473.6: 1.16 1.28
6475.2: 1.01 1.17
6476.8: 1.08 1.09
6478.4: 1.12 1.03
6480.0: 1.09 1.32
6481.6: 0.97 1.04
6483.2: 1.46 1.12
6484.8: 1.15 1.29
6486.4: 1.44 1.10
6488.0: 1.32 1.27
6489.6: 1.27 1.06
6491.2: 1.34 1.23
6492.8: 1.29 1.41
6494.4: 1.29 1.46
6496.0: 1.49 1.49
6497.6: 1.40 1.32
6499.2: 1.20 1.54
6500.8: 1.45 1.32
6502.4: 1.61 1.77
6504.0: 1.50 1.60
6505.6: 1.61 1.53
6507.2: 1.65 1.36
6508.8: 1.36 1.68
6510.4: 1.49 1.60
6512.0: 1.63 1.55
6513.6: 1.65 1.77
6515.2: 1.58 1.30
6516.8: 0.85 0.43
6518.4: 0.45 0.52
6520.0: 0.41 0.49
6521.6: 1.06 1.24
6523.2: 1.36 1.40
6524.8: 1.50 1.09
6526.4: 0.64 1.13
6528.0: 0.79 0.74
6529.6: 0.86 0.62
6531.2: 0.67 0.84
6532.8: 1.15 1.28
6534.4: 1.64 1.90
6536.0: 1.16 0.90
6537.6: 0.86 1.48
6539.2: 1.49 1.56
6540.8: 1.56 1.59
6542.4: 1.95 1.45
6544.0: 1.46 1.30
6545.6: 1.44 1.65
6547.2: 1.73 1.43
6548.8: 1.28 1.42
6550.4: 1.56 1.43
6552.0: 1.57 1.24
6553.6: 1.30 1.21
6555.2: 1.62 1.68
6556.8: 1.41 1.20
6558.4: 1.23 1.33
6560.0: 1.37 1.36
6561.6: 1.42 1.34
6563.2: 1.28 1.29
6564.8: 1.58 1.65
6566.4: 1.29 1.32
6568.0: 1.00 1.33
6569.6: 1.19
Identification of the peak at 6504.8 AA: C IV 1549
